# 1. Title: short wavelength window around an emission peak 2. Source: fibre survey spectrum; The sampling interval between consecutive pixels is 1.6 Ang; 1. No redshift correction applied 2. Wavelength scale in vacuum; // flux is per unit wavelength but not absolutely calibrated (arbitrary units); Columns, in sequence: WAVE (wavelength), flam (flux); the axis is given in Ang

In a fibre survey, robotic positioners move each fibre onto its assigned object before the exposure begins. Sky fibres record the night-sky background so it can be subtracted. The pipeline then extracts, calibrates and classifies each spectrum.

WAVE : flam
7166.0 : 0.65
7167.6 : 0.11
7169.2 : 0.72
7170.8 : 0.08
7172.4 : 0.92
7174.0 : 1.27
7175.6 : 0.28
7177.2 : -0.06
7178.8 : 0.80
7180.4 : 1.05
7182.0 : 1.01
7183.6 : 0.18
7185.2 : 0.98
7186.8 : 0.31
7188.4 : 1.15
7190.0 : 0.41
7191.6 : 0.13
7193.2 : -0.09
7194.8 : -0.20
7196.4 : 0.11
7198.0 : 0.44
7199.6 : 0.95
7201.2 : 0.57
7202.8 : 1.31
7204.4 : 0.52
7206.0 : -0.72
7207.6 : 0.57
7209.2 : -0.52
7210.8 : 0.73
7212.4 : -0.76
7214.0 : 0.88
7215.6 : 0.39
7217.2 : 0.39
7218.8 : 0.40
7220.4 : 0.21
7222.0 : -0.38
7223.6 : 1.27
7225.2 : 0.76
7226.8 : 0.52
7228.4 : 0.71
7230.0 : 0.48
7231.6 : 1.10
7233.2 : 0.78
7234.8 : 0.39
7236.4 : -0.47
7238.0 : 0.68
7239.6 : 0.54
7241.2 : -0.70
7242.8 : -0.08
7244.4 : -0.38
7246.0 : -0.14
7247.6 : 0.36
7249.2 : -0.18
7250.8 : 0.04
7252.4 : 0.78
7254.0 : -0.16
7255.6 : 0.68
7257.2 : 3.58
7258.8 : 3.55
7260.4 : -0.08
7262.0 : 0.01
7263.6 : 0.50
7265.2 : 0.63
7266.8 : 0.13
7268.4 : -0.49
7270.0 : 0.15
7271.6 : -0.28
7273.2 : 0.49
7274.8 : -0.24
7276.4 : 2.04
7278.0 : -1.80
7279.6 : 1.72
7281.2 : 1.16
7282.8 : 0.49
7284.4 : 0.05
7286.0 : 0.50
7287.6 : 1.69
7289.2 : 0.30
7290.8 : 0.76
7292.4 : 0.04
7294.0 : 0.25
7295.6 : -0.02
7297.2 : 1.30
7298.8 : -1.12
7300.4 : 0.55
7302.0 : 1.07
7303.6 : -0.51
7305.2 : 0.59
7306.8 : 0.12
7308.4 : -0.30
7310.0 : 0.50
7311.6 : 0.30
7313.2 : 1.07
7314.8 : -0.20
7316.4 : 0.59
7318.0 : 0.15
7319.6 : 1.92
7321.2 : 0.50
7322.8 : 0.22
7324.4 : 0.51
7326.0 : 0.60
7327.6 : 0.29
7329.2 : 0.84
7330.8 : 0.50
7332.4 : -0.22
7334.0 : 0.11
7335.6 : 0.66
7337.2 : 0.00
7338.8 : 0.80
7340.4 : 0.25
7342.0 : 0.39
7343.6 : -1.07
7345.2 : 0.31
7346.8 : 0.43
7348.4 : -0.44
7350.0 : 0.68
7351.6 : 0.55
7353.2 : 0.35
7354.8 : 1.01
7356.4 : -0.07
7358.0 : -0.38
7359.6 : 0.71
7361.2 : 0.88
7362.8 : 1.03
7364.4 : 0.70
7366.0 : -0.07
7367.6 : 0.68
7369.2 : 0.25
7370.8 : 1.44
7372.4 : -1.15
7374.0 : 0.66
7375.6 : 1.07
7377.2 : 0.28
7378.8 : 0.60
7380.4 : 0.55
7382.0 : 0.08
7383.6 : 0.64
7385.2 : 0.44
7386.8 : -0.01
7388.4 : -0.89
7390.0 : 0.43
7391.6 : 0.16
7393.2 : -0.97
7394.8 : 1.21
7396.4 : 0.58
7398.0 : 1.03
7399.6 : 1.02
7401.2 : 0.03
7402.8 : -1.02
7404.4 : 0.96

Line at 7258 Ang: H-alpha 6563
